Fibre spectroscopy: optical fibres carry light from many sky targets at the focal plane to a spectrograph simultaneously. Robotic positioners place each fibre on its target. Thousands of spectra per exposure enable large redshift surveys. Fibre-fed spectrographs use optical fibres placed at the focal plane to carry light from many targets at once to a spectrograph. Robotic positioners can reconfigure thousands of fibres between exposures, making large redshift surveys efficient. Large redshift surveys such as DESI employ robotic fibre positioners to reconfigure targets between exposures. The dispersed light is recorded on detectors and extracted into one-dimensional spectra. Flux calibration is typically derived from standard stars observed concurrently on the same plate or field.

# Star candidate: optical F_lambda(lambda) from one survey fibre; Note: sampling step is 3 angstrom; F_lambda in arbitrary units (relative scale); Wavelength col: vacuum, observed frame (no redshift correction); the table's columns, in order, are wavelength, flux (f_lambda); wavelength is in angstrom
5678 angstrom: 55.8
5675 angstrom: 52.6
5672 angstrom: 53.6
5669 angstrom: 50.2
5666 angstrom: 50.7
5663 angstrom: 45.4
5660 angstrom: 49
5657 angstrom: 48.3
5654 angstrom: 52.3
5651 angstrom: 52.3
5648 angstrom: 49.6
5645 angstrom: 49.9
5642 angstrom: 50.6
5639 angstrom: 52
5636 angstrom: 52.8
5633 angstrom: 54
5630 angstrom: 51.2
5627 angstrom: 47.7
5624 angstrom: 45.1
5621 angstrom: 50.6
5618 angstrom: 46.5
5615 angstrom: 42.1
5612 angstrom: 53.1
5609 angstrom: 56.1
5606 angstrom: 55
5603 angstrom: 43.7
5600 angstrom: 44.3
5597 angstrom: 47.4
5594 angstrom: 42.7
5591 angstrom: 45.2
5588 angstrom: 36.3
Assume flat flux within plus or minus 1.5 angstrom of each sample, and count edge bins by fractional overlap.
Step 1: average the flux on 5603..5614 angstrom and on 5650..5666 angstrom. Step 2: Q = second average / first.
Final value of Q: 0.94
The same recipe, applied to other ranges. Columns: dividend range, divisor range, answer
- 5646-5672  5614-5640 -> 1.02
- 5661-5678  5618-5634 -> 1.03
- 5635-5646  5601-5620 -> 1.04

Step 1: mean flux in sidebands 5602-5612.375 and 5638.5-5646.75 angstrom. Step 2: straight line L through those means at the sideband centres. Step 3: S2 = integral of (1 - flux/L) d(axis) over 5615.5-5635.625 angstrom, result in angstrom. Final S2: 0.9 angstrom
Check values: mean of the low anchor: 52.3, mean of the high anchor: 50.7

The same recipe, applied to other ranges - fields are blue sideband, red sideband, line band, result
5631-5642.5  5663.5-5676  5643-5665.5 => 1.0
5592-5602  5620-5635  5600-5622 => -1.0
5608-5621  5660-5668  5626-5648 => -1.0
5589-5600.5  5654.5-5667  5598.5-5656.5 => -4.2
